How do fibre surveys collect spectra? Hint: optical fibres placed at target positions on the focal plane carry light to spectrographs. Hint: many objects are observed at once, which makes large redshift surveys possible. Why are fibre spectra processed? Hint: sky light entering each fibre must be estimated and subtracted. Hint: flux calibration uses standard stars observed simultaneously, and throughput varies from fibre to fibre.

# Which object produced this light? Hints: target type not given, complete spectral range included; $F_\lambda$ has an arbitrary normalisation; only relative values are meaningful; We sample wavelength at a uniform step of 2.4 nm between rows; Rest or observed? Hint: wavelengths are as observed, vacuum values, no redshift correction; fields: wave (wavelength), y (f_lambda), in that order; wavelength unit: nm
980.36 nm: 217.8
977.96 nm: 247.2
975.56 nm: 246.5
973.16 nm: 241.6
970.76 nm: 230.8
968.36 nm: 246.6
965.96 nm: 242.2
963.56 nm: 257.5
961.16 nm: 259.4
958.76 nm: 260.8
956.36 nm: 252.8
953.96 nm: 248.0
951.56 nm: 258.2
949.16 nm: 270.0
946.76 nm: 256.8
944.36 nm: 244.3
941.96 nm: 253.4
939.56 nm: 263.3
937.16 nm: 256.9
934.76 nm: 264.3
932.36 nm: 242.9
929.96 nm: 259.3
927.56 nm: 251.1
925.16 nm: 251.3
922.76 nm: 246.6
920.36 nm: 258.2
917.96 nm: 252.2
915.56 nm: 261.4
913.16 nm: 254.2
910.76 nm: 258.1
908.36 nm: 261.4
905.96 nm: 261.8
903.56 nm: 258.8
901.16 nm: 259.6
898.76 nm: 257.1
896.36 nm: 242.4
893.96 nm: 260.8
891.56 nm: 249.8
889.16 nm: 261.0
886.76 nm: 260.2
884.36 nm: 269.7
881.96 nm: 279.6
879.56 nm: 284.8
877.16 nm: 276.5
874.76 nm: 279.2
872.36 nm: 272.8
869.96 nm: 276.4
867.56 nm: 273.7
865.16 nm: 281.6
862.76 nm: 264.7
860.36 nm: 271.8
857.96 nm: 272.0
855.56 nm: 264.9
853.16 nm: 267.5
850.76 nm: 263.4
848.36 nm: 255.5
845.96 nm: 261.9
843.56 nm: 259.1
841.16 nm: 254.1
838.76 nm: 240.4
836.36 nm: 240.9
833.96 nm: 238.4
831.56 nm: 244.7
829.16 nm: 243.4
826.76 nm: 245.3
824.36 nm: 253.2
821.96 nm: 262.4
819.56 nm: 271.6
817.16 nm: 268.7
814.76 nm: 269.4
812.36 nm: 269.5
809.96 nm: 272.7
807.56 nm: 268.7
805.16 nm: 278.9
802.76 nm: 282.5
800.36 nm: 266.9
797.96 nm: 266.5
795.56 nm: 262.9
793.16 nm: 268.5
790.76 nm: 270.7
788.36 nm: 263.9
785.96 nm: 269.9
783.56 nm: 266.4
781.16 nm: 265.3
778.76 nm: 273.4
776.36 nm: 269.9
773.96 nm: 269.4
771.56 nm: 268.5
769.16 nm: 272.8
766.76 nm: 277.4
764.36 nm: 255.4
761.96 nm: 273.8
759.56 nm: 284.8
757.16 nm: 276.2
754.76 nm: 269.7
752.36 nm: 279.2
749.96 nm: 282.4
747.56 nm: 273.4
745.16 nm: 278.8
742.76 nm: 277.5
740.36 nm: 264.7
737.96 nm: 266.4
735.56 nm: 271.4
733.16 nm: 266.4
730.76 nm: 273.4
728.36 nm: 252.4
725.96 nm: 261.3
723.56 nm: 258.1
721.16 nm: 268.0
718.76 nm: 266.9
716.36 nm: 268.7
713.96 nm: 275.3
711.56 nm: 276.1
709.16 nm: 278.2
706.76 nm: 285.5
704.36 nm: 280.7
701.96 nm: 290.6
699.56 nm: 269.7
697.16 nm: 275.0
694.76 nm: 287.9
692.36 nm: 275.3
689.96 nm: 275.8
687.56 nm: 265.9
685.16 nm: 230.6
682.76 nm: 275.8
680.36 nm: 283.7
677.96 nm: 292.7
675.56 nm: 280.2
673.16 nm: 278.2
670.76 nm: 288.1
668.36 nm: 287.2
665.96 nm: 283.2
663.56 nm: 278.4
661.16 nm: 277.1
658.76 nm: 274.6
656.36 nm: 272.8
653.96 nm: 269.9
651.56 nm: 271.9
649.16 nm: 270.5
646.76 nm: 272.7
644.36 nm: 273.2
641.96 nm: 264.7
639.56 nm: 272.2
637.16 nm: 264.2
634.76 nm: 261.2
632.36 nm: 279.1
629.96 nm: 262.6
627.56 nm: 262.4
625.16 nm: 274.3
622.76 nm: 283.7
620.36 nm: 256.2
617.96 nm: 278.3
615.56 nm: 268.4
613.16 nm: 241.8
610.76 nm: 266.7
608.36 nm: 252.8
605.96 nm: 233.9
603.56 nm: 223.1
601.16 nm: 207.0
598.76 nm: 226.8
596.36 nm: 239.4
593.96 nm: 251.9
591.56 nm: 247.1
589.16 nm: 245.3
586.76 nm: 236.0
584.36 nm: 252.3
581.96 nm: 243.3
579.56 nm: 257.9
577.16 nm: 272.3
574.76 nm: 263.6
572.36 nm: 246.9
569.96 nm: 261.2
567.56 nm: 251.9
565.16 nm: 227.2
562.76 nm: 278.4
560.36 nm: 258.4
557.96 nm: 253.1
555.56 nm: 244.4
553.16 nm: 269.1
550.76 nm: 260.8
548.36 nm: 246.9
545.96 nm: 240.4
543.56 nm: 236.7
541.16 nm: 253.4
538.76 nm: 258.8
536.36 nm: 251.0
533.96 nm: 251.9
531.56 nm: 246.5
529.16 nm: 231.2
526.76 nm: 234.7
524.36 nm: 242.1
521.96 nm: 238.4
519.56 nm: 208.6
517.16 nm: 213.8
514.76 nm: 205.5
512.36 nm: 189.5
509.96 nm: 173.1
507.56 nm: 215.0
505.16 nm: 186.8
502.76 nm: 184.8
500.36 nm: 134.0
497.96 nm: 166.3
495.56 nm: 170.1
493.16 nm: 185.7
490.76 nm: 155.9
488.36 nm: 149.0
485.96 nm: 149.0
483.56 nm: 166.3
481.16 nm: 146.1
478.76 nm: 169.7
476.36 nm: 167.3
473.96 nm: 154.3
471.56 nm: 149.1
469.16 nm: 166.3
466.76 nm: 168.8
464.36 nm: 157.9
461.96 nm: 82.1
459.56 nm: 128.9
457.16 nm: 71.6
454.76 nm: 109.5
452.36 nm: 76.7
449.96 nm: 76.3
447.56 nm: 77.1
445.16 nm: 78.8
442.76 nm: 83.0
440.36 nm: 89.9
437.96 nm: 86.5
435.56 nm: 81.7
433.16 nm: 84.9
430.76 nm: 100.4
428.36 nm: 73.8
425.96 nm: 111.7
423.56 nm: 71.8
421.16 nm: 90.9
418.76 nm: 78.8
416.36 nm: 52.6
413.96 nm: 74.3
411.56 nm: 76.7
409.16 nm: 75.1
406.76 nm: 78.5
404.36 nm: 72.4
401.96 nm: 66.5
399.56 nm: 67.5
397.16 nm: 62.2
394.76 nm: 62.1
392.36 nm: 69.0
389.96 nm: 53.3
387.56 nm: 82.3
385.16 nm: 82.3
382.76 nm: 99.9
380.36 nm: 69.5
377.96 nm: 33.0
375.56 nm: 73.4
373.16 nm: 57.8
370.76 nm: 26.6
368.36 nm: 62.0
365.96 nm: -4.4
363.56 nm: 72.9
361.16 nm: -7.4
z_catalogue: 0.163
